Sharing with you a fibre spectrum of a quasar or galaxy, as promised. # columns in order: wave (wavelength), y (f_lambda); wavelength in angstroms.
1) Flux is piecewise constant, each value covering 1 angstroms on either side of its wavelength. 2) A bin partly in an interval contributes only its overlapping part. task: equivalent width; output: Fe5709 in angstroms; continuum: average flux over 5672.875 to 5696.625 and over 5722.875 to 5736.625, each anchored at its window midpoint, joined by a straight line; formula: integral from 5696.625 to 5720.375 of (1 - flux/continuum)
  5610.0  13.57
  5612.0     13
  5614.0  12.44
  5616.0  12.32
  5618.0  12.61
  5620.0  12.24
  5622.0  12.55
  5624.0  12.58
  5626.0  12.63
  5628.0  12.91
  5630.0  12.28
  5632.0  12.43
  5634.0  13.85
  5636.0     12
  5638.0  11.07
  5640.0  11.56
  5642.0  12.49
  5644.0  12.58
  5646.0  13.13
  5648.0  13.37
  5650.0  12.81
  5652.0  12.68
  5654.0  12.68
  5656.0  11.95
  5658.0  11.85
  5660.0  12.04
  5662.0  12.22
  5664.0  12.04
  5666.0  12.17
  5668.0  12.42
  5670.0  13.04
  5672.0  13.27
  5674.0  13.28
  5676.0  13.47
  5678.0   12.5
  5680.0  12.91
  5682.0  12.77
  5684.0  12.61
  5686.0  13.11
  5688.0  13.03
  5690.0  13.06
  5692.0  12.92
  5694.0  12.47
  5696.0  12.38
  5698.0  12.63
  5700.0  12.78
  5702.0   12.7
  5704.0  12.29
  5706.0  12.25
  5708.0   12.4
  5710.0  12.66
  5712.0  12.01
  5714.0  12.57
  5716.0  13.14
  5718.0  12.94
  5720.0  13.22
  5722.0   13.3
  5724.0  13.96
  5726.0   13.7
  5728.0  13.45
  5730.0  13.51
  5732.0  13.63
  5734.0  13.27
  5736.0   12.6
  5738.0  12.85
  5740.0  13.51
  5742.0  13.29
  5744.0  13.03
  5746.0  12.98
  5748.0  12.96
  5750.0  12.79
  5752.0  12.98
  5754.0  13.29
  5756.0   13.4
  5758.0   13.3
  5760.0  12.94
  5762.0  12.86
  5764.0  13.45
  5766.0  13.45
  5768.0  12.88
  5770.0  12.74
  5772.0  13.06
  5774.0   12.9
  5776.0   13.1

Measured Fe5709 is 1.0 angstroms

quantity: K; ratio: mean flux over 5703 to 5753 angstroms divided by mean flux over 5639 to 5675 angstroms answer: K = 1.0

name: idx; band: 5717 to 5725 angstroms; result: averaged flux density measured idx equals 13.4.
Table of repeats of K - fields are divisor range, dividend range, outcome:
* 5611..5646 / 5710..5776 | 1.05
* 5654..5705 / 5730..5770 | 1.04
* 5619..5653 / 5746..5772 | 1.04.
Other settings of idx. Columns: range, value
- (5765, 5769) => 13.2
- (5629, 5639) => 12.3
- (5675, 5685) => 12.9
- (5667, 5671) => 12.7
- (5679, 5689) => 12.9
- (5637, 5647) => 12.2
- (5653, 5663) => 12.1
